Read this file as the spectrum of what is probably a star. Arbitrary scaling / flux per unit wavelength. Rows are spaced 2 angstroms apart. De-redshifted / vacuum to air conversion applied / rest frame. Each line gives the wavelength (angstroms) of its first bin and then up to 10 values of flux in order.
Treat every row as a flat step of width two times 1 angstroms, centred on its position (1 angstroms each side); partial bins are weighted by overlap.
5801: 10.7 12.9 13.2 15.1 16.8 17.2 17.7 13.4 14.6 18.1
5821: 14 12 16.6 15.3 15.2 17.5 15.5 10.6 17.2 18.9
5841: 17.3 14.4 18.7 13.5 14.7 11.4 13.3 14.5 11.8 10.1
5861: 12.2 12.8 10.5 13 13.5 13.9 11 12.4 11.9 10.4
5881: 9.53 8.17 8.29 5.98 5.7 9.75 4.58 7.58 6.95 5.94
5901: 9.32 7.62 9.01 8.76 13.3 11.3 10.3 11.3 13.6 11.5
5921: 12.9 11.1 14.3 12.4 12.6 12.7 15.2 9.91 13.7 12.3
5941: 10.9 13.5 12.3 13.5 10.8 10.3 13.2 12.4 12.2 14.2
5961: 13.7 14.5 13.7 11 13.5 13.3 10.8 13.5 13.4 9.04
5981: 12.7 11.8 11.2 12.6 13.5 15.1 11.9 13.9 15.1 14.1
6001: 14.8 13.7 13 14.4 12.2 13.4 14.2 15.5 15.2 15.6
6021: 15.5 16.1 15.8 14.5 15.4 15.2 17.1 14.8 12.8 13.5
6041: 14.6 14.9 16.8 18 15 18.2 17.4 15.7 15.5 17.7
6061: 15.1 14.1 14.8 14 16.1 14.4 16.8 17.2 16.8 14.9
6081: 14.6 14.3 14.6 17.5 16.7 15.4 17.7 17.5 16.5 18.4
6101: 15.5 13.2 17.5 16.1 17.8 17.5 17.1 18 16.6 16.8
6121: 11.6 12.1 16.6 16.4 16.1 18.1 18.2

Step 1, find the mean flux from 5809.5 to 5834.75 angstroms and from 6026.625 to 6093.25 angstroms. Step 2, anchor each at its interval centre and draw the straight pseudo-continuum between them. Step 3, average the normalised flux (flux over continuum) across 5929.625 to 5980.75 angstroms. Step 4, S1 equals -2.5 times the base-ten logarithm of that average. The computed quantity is 0.234 mag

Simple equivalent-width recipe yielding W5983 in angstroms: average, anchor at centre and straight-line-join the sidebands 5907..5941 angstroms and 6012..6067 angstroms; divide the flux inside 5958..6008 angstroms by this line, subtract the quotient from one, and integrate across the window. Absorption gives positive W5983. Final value 2.7 angstroms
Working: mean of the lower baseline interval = 12.2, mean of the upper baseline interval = 15.5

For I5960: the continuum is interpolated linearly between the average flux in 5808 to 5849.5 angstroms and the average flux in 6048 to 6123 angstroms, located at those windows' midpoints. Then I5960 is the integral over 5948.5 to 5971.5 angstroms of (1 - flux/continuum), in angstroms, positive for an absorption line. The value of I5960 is 4.5 angstroms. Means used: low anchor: 15.7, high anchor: 16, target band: 12.8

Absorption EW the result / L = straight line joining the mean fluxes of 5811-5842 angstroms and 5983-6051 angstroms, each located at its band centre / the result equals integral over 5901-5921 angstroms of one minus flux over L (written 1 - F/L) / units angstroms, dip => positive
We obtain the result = 5.8 angstroms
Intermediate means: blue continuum 15.6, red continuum 14.5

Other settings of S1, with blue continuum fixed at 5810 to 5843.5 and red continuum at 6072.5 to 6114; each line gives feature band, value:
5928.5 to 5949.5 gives 0.26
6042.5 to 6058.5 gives -0.02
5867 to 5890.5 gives 0.47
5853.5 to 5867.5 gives 0.28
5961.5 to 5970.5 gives 0.21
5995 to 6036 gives 0.10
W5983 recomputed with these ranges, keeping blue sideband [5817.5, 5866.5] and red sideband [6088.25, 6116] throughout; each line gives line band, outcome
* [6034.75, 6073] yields 2.0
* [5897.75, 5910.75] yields 5.1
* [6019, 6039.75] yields 1.3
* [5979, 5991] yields 2.6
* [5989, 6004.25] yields 1.7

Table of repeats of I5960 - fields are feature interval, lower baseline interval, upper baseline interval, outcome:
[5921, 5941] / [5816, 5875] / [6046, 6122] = 3.04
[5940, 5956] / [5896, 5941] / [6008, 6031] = 0.18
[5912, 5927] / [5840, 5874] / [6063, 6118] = 2.06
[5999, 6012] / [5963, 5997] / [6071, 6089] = -0.14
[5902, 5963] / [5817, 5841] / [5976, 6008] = 8.44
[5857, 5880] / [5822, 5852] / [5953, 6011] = 4.37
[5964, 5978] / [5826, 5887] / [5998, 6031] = 1.44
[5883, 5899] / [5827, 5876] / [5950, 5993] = 7.73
